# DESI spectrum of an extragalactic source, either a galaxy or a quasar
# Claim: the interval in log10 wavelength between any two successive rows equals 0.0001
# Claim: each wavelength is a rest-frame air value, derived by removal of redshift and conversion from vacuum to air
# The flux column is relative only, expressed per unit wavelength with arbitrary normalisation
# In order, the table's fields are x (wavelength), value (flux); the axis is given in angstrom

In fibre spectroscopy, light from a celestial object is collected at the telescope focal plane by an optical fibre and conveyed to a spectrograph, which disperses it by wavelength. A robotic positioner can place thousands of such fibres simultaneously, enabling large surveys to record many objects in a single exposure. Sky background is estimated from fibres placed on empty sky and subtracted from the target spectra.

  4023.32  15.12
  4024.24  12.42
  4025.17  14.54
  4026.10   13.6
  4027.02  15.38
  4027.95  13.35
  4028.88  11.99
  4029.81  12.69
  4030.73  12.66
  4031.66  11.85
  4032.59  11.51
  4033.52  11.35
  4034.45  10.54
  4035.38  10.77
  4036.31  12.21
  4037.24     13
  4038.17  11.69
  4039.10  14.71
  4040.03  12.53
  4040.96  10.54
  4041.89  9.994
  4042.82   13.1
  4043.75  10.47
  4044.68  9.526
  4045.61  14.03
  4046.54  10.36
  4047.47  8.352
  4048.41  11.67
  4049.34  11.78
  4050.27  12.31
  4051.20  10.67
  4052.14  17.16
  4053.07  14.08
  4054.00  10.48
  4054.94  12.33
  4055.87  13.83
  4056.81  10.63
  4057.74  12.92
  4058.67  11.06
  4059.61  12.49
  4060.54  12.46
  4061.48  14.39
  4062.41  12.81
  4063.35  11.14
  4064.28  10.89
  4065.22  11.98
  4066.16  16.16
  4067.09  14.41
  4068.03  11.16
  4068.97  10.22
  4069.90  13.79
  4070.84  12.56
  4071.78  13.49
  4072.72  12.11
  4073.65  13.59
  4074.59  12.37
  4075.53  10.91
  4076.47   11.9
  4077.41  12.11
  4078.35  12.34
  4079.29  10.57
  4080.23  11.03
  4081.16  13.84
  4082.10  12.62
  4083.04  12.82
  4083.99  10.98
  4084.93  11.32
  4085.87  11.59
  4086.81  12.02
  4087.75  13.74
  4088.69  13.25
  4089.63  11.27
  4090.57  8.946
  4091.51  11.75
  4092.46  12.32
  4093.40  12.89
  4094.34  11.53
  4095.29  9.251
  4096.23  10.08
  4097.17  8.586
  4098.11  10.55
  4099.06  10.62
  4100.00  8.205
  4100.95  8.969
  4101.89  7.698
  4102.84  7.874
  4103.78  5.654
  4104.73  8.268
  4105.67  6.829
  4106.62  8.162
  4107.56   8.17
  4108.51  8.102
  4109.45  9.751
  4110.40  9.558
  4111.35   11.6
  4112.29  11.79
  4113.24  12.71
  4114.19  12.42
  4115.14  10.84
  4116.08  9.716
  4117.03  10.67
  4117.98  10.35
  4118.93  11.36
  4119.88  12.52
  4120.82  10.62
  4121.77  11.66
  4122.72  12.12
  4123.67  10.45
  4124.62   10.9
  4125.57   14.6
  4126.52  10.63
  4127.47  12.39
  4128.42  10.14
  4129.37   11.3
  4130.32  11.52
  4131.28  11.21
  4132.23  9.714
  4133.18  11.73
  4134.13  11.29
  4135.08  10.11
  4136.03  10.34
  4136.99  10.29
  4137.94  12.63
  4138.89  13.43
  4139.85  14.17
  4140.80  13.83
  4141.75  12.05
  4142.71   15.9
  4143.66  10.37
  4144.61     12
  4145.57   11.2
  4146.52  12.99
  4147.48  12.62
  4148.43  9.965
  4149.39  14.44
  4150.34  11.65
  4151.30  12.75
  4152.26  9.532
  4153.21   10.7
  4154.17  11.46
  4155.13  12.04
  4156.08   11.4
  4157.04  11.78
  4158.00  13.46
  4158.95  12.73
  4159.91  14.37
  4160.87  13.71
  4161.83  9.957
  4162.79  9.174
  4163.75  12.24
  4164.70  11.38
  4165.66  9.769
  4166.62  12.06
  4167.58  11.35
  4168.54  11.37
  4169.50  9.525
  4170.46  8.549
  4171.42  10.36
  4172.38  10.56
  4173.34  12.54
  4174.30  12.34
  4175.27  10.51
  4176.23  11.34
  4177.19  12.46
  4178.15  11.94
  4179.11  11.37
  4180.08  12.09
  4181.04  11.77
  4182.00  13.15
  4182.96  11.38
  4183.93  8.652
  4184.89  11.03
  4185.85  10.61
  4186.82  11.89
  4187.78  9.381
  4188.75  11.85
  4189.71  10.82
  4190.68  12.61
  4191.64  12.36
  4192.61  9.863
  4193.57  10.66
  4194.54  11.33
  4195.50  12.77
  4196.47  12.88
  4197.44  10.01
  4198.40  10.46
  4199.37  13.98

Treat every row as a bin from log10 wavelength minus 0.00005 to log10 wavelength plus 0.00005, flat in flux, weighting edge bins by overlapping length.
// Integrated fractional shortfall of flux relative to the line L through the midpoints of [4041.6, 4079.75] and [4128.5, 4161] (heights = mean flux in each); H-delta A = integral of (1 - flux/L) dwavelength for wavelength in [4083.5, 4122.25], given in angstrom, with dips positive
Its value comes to 5.5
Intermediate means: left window 12.2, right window 12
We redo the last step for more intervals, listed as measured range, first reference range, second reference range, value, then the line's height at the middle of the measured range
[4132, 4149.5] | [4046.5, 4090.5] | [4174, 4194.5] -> -0.6 angstrom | 11.7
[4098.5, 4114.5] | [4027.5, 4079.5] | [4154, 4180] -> 3.6 angstrom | 11.8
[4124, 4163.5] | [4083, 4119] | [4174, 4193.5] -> -3.8 angstrom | 10.8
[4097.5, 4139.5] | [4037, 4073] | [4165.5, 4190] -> 4.3 angstrom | 11.7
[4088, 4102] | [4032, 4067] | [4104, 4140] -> 1.0 angstrom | 11.3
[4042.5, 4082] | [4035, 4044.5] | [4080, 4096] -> -1.3 angstrom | 11.8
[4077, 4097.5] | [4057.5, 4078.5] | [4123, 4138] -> 0.8 angstrom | 12.1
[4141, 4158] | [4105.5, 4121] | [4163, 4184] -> -1.7 angstrom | 10.9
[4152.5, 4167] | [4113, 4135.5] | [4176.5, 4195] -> -0.5 angstrom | 11.3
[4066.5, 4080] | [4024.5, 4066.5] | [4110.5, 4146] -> -0.3 angstrom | 12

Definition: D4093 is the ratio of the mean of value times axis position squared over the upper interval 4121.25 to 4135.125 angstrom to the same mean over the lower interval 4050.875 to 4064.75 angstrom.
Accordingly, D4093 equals 0.9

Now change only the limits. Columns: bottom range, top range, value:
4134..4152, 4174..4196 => 0.95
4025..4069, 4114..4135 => 0.95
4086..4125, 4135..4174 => 1.16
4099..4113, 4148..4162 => 1.41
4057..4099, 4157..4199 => 1.00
